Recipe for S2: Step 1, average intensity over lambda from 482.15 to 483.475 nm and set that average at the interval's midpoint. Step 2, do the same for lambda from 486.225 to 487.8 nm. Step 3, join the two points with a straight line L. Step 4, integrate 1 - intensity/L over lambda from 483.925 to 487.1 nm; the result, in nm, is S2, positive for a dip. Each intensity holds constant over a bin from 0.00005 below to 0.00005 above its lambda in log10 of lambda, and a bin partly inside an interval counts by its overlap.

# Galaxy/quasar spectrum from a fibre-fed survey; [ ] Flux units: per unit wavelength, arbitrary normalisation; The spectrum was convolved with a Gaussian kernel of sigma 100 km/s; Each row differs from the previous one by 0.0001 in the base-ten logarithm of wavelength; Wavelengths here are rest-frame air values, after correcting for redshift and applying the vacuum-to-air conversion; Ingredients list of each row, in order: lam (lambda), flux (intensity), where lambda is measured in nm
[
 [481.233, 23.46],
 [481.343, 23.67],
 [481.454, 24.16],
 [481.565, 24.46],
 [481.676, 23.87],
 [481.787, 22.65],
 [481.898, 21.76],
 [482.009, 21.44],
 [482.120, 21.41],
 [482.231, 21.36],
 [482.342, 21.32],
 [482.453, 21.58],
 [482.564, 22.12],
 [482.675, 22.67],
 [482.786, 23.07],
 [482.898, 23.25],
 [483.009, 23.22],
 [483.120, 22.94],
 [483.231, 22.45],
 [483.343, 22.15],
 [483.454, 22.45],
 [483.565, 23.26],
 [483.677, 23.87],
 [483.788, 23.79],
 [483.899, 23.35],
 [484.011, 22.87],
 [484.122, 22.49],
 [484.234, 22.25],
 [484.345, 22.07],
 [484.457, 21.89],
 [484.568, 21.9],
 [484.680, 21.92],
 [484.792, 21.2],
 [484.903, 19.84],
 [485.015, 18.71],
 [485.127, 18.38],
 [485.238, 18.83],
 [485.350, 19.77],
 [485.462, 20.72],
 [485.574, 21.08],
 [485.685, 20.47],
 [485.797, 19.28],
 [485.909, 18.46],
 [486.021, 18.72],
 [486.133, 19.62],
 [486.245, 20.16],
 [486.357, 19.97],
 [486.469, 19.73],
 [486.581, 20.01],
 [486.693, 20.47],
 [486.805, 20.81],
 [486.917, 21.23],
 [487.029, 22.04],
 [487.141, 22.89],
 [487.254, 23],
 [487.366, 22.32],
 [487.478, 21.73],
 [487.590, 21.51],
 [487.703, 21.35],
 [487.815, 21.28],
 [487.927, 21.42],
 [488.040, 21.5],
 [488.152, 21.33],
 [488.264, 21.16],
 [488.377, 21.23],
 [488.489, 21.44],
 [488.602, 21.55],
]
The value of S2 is 0.16 nm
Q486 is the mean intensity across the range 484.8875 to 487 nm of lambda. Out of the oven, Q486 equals 19.8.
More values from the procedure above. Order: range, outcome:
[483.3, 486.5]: 21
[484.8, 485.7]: 19.8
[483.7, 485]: 22.1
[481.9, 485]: 22.2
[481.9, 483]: 22.1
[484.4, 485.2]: 20.5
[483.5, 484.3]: 23.1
